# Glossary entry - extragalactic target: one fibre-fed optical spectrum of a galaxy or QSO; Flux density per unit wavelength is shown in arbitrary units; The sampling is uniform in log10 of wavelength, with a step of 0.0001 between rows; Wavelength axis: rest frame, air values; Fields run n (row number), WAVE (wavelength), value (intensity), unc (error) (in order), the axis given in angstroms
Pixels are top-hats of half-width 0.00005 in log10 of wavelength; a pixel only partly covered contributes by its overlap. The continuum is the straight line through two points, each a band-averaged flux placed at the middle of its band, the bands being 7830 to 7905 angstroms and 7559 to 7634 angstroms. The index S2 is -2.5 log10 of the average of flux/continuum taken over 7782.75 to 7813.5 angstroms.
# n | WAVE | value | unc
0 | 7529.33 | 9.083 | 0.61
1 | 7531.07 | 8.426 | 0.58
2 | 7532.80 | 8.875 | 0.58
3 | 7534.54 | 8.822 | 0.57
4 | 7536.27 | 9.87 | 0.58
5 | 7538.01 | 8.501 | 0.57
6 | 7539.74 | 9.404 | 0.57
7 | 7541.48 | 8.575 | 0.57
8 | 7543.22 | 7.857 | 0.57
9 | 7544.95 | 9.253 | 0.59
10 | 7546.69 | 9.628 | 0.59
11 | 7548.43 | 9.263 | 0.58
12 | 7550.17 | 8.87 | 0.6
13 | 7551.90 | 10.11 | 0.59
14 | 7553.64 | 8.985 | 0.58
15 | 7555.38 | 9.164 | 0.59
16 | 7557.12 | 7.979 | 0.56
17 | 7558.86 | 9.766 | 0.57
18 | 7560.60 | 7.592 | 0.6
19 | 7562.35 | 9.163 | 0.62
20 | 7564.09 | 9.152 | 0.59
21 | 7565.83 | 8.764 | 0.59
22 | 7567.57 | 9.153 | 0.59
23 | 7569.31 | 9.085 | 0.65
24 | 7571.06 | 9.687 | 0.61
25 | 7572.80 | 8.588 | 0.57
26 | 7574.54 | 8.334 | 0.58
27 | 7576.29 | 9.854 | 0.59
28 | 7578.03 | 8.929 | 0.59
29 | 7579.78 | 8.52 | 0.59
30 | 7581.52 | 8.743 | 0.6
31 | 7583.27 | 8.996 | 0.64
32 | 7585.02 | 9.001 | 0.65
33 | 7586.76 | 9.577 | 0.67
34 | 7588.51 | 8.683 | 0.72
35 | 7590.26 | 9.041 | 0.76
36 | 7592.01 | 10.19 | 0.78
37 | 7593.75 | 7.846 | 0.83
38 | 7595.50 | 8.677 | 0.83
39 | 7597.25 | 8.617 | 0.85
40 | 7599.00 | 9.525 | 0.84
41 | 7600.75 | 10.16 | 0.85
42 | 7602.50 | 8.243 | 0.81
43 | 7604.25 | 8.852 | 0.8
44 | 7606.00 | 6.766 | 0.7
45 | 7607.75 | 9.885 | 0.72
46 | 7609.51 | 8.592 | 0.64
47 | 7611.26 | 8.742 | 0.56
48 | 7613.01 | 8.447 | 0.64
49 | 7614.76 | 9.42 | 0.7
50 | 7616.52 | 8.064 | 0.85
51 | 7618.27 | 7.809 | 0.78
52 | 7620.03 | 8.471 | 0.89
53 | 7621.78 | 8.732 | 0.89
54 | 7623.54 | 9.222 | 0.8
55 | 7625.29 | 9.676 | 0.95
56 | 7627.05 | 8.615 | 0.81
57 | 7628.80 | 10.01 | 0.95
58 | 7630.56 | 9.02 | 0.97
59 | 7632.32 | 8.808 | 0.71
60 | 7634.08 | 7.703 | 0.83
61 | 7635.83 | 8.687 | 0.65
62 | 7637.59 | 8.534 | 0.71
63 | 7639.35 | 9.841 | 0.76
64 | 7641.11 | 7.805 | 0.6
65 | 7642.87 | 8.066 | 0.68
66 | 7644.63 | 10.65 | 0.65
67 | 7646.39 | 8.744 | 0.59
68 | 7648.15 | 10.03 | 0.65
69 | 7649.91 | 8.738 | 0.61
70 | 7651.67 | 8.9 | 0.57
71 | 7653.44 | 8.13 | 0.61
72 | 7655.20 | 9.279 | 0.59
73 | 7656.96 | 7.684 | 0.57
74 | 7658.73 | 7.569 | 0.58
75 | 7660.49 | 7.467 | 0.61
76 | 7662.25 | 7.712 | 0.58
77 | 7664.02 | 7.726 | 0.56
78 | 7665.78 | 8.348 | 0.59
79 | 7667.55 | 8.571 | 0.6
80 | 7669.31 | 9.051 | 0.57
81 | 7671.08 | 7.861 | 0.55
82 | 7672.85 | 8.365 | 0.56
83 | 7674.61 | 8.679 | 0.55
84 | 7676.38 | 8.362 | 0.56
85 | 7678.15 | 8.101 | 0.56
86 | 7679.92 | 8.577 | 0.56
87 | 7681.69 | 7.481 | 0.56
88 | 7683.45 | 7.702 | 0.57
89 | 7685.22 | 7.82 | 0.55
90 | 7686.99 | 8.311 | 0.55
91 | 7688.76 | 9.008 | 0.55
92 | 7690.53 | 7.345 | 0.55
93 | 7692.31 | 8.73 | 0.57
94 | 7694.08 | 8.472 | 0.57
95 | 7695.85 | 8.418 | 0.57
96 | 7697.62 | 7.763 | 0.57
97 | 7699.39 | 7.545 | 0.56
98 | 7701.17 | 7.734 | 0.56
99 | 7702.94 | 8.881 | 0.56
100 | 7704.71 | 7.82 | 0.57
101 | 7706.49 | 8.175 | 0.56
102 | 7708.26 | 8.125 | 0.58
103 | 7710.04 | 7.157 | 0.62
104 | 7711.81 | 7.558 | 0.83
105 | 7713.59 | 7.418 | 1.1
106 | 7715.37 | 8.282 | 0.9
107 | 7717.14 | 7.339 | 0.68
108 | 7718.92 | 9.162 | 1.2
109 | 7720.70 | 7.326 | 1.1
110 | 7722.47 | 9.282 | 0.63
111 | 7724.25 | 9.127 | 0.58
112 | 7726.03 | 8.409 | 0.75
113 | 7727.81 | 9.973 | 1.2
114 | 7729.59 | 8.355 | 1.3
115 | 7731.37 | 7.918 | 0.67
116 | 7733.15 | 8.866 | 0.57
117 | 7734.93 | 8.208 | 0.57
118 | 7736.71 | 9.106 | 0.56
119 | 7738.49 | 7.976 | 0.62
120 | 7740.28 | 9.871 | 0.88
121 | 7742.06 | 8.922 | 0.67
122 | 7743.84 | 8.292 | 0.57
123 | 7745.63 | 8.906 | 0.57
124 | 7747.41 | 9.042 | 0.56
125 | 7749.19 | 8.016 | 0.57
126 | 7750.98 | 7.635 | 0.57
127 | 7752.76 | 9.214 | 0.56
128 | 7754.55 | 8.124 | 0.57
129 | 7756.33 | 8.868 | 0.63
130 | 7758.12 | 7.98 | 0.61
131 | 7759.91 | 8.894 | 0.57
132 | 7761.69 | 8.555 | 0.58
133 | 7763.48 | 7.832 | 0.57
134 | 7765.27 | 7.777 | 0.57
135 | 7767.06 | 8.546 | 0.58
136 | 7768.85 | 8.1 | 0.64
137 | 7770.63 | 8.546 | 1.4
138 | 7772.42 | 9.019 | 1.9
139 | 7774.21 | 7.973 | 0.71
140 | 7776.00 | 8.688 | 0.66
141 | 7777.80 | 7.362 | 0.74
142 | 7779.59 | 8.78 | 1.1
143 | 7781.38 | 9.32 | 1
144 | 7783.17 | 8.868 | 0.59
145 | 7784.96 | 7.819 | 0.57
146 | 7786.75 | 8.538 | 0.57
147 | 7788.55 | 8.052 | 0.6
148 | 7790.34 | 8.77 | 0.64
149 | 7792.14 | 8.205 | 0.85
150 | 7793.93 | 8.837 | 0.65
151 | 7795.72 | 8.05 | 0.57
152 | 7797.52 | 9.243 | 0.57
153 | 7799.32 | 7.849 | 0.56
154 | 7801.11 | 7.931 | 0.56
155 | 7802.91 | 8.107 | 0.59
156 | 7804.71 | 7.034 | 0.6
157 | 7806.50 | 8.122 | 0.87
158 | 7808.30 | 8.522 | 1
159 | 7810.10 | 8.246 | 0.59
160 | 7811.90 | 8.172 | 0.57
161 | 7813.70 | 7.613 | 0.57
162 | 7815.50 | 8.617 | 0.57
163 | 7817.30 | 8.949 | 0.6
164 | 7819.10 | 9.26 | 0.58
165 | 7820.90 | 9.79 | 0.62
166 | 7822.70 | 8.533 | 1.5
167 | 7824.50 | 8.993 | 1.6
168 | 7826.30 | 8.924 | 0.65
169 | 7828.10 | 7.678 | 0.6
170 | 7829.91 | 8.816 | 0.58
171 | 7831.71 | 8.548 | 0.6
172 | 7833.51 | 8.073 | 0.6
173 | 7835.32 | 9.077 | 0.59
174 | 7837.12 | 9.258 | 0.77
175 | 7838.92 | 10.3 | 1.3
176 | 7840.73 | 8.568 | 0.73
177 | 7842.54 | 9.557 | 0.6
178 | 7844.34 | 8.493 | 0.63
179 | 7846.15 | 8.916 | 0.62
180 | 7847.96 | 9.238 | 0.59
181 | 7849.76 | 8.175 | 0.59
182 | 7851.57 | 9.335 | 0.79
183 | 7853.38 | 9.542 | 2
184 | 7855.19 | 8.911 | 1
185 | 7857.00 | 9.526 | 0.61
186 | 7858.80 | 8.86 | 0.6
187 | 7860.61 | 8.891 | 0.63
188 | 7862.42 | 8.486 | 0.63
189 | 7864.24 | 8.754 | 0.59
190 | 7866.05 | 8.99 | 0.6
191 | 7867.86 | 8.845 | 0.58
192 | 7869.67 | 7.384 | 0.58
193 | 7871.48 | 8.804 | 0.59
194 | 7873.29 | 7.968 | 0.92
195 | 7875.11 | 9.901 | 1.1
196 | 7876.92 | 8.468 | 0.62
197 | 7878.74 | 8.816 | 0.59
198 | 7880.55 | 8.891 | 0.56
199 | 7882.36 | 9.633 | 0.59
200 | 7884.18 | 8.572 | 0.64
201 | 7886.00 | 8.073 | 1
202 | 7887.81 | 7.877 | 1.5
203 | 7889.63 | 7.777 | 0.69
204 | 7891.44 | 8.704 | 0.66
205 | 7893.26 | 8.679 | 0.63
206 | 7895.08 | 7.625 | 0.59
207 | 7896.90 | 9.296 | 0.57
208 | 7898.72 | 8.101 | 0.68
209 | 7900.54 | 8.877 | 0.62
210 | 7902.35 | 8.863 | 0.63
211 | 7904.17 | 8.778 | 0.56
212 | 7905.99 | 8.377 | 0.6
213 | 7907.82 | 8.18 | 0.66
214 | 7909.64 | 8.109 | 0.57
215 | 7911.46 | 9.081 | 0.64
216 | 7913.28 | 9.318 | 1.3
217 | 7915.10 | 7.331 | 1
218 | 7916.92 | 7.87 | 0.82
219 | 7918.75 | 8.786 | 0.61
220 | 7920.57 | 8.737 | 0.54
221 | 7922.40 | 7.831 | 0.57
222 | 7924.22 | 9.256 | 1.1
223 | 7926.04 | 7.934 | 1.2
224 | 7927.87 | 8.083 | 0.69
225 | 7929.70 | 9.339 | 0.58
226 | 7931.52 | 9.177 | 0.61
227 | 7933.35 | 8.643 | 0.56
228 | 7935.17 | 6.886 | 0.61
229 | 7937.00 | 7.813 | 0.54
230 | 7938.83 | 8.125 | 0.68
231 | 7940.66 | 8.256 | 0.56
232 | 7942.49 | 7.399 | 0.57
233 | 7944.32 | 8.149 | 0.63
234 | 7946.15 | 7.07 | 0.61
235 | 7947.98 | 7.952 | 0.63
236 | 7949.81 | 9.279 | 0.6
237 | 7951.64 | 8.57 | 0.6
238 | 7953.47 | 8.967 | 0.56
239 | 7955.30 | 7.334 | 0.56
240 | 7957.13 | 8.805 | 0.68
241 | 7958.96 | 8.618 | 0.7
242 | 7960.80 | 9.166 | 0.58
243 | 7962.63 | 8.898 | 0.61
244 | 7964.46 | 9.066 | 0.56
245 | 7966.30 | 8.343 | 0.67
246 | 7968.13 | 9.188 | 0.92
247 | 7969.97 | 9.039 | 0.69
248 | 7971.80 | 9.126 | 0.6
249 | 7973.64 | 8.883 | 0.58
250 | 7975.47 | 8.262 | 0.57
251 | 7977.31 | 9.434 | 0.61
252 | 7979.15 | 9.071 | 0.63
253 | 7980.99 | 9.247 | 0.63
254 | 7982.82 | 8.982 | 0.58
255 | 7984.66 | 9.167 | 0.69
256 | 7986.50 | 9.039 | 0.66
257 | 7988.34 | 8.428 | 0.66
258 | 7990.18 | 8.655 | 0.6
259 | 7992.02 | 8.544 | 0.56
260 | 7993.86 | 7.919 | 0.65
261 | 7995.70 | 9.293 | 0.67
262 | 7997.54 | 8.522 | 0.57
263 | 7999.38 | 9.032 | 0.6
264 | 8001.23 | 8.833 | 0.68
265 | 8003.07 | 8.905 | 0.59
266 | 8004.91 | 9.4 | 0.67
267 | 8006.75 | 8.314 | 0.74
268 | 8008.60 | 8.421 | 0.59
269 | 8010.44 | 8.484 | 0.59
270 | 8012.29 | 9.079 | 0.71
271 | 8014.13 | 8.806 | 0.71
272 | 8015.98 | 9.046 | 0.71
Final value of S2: 0.07 mag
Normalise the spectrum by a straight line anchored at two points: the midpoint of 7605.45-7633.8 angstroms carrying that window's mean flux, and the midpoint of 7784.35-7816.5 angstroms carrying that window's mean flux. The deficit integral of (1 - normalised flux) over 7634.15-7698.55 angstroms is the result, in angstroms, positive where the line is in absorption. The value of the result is 1.7 angstroms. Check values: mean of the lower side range 8.77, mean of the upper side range 8.21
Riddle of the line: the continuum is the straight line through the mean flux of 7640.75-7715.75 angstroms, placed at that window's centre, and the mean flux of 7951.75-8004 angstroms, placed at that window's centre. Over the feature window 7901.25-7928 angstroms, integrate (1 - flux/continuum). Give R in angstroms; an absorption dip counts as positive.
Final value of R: 0.7 angstroms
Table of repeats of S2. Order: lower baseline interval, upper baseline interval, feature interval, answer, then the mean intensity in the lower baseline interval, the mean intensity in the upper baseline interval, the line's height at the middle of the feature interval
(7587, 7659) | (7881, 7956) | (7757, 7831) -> 0.02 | 8.81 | 8.36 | 8.55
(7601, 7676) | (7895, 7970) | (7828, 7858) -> -0.06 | 8.62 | 8.44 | 8.5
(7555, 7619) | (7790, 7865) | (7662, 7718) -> 0.09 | 8.85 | 8.68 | 8.78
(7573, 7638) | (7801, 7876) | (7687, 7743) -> 0.06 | 8.84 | 8.72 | 8.78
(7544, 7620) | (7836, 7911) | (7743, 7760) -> 0.04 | 8.92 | 8.74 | 8.82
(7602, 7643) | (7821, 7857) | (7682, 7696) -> 0.07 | 8.68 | 8.93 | 8.76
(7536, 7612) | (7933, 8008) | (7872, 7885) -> -0.03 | 8.95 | 8.6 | 8.68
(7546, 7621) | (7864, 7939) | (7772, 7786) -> 0.02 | 8.9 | 8.49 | 8.65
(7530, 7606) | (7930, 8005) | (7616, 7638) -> 0.02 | 8.96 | 8.62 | 8.91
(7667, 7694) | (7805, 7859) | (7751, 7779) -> 0.03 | 8.27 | 8.8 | 8.56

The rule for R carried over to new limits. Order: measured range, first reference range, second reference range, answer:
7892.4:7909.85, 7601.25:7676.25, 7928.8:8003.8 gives 0.2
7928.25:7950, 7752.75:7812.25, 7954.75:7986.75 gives 1.6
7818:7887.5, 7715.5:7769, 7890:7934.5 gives -2.7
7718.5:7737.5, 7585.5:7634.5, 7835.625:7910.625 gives 0.2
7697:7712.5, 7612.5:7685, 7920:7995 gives 1.2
